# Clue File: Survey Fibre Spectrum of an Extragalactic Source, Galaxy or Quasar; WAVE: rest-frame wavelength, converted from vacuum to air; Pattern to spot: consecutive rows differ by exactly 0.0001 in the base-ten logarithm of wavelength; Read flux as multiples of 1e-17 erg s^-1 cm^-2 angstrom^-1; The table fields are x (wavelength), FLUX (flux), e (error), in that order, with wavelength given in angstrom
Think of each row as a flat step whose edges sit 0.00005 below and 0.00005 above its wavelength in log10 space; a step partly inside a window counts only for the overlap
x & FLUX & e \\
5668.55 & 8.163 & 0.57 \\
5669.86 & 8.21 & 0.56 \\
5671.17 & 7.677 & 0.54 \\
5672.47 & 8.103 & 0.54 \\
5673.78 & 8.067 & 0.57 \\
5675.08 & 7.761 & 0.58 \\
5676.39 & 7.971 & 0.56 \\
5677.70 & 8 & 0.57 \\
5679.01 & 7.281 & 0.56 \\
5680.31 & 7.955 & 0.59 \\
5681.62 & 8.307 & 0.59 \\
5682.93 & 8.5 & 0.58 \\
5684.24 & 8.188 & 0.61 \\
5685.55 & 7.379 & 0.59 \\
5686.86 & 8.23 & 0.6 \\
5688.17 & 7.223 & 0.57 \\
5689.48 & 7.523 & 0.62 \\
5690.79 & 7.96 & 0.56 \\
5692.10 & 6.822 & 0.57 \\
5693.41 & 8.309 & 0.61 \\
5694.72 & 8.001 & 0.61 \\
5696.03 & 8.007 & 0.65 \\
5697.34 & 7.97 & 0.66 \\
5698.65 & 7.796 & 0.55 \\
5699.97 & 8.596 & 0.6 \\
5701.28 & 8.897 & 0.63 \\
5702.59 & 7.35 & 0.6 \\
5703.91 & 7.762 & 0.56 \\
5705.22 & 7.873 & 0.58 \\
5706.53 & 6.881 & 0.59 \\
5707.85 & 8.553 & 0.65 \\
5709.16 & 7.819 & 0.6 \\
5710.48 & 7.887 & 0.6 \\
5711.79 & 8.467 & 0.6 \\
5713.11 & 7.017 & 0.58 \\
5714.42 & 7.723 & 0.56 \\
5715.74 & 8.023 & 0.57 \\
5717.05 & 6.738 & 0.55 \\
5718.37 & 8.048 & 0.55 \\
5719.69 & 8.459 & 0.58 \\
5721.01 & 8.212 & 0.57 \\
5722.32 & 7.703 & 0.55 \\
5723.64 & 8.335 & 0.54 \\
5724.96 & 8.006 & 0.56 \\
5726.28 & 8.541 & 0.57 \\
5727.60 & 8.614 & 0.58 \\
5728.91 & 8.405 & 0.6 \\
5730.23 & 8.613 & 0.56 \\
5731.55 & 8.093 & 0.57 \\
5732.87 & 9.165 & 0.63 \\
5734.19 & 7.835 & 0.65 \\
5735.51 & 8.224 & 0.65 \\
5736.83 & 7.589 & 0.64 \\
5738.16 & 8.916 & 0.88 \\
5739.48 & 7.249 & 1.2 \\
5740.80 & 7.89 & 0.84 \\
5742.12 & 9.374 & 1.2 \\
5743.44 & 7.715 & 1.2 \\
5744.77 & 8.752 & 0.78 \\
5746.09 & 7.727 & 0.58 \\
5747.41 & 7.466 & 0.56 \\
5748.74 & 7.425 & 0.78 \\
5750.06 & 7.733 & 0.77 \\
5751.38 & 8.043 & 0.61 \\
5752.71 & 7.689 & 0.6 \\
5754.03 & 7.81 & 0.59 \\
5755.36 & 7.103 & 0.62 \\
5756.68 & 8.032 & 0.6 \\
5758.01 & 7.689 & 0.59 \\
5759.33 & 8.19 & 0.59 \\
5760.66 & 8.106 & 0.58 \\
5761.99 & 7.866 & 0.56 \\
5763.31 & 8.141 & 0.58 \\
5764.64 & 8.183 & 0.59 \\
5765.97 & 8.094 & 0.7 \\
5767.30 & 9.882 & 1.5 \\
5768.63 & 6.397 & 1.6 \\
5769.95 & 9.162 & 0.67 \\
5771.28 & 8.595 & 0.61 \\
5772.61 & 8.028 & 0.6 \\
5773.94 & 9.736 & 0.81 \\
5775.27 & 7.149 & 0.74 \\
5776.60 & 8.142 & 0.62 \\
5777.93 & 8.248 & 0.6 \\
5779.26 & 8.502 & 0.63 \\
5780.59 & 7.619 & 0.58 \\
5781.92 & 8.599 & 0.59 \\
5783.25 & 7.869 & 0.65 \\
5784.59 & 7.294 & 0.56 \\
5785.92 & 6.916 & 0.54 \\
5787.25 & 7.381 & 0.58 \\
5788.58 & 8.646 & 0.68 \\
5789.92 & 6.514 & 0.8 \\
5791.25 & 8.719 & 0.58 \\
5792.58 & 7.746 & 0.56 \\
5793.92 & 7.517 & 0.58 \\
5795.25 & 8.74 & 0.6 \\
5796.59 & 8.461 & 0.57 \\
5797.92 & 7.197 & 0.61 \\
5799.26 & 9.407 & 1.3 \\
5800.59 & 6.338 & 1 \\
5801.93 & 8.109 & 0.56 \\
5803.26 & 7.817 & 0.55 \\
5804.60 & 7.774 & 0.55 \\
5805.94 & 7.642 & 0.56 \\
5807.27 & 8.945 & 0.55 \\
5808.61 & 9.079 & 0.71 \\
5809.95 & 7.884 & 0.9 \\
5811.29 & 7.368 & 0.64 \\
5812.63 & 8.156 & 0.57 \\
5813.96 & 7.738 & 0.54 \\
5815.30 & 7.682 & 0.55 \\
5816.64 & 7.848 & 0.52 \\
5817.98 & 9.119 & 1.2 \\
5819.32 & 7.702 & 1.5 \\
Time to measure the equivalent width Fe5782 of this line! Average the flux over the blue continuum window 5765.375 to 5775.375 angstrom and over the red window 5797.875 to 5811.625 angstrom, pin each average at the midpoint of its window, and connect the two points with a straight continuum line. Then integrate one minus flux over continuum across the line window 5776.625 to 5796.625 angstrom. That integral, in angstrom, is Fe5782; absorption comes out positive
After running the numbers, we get 0.81 angstrom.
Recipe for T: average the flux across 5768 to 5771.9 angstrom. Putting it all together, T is 8.07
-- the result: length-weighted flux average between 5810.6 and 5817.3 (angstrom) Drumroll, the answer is 7.76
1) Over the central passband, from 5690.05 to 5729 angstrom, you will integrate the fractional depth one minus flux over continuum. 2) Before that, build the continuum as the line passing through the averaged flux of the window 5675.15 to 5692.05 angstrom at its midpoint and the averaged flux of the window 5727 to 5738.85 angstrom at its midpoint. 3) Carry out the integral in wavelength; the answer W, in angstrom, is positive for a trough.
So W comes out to 0.8 angstrom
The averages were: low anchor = 7.83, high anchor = 8.38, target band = 7.95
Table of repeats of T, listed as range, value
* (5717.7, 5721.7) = 8.23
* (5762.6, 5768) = 8.55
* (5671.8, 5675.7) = 8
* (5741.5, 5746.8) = 8.38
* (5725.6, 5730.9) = 8.55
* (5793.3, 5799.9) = 8.26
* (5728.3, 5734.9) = 8.42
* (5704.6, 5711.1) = 7.8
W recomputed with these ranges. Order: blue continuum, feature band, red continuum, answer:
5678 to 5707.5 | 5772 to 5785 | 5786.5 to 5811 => -0.29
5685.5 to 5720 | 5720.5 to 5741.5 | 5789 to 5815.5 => -0.94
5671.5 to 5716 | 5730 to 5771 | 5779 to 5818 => -0.83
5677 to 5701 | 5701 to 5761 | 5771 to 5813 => -0.34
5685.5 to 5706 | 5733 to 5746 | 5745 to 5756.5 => -0.79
